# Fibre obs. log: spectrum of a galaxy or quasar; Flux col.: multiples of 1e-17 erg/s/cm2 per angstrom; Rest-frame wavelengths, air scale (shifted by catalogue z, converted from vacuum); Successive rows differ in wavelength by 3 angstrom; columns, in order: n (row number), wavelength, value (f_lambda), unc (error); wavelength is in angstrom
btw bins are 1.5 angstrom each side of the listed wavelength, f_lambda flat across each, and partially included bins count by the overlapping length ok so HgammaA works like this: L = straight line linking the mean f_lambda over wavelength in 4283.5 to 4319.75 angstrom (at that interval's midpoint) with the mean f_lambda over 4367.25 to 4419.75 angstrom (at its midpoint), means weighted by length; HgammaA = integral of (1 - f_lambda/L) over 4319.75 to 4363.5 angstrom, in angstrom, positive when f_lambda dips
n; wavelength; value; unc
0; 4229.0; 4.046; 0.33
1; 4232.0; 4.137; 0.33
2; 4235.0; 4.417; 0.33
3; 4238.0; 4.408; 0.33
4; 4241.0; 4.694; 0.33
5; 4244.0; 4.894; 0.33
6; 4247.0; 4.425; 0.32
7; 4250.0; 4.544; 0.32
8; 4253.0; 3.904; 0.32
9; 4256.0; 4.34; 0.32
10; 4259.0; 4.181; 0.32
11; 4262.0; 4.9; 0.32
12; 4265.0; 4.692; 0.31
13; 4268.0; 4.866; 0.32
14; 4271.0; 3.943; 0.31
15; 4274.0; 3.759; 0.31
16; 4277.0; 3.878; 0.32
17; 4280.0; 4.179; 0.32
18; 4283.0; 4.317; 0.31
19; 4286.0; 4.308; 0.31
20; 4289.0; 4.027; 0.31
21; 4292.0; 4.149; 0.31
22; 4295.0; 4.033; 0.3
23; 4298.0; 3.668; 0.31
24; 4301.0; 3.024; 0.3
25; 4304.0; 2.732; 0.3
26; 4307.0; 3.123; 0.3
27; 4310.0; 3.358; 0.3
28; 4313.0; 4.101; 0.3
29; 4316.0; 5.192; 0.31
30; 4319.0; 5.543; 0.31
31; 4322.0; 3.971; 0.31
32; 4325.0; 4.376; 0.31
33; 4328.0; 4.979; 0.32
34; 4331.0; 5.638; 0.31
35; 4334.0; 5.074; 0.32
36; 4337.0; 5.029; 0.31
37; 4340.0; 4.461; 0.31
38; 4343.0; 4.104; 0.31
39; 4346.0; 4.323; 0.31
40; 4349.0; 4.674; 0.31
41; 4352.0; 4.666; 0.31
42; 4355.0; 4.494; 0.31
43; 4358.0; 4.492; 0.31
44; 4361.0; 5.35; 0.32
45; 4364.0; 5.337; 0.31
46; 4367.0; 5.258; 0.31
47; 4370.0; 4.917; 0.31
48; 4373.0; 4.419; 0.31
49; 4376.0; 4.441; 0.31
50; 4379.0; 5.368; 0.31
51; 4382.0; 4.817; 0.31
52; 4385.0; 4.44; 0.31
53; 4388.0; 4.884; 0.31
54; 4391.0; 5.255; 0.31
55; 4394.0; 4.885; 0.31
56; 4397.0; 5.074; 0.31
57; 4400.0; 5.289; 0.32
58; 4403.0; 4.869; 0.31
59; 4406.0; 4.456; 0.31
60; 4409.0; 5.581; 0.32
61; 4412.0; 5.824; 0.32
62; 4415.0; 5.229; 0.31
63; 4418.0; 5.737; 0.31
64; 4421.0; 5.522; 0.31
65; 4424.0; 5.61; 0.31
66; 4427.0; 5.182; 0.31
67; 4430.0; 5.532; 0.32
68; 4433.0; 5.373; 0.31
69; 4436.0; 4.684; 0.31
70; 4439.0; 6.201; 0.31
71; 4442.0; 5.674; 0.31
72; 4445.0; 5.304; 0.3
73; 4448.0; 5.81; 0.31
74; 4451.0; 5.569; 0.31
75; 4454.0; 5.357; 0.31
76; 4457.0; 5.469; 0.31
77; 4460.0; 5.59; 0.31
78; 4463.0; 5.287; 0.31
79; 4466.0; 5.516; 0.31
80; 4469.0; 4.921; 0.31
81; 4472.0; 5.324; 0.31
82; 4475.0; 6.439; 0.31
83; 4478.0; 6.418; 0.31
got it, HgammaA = -3.2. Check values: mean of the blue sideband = 3.92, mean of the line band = 4.72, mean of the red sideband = 5.04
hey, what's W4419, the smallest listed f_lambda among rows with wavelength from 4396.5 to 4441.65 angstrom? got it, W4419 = 4.456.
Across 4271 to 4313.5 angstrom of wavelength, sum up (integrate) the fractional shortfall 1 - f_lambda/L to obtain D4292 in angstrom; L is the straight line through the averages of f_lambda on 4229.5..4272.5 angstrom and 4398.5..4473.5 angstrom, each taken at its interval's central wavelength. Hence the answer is 8.1 angstrom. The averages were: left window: 4.44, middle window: 3.76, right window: 5.4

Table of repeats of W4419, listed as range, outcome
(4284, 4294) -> 4.027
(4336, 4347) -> 4.104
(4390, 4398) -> 4.885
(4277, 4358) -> 2.732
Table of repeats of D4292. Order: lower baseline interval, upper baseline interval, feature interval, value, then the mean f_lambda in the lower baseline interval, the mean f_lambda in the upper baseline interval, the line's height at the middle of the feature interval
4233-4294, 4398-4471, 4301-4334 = 2.8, 4.34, 5.4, 4.67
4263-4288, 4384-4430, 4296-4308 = 3.4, 4.25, 5.21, 4.44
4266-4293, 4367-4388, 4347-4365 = -0.6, 4.17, 4.78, 4.65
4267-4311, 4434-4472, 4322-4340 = -2.8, 3.82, 5.44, 4.23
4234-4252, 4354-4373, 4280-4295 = 1.6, 4.55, 4.94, 4.69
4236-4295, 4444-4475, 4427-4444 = -0.4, 4.33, 5.47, 5.33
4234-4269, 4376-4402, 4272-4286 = 1.7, 4.52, 4.97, 4.61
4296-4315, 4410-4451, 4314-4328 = -4.2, 3.4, 5.52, 3.66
